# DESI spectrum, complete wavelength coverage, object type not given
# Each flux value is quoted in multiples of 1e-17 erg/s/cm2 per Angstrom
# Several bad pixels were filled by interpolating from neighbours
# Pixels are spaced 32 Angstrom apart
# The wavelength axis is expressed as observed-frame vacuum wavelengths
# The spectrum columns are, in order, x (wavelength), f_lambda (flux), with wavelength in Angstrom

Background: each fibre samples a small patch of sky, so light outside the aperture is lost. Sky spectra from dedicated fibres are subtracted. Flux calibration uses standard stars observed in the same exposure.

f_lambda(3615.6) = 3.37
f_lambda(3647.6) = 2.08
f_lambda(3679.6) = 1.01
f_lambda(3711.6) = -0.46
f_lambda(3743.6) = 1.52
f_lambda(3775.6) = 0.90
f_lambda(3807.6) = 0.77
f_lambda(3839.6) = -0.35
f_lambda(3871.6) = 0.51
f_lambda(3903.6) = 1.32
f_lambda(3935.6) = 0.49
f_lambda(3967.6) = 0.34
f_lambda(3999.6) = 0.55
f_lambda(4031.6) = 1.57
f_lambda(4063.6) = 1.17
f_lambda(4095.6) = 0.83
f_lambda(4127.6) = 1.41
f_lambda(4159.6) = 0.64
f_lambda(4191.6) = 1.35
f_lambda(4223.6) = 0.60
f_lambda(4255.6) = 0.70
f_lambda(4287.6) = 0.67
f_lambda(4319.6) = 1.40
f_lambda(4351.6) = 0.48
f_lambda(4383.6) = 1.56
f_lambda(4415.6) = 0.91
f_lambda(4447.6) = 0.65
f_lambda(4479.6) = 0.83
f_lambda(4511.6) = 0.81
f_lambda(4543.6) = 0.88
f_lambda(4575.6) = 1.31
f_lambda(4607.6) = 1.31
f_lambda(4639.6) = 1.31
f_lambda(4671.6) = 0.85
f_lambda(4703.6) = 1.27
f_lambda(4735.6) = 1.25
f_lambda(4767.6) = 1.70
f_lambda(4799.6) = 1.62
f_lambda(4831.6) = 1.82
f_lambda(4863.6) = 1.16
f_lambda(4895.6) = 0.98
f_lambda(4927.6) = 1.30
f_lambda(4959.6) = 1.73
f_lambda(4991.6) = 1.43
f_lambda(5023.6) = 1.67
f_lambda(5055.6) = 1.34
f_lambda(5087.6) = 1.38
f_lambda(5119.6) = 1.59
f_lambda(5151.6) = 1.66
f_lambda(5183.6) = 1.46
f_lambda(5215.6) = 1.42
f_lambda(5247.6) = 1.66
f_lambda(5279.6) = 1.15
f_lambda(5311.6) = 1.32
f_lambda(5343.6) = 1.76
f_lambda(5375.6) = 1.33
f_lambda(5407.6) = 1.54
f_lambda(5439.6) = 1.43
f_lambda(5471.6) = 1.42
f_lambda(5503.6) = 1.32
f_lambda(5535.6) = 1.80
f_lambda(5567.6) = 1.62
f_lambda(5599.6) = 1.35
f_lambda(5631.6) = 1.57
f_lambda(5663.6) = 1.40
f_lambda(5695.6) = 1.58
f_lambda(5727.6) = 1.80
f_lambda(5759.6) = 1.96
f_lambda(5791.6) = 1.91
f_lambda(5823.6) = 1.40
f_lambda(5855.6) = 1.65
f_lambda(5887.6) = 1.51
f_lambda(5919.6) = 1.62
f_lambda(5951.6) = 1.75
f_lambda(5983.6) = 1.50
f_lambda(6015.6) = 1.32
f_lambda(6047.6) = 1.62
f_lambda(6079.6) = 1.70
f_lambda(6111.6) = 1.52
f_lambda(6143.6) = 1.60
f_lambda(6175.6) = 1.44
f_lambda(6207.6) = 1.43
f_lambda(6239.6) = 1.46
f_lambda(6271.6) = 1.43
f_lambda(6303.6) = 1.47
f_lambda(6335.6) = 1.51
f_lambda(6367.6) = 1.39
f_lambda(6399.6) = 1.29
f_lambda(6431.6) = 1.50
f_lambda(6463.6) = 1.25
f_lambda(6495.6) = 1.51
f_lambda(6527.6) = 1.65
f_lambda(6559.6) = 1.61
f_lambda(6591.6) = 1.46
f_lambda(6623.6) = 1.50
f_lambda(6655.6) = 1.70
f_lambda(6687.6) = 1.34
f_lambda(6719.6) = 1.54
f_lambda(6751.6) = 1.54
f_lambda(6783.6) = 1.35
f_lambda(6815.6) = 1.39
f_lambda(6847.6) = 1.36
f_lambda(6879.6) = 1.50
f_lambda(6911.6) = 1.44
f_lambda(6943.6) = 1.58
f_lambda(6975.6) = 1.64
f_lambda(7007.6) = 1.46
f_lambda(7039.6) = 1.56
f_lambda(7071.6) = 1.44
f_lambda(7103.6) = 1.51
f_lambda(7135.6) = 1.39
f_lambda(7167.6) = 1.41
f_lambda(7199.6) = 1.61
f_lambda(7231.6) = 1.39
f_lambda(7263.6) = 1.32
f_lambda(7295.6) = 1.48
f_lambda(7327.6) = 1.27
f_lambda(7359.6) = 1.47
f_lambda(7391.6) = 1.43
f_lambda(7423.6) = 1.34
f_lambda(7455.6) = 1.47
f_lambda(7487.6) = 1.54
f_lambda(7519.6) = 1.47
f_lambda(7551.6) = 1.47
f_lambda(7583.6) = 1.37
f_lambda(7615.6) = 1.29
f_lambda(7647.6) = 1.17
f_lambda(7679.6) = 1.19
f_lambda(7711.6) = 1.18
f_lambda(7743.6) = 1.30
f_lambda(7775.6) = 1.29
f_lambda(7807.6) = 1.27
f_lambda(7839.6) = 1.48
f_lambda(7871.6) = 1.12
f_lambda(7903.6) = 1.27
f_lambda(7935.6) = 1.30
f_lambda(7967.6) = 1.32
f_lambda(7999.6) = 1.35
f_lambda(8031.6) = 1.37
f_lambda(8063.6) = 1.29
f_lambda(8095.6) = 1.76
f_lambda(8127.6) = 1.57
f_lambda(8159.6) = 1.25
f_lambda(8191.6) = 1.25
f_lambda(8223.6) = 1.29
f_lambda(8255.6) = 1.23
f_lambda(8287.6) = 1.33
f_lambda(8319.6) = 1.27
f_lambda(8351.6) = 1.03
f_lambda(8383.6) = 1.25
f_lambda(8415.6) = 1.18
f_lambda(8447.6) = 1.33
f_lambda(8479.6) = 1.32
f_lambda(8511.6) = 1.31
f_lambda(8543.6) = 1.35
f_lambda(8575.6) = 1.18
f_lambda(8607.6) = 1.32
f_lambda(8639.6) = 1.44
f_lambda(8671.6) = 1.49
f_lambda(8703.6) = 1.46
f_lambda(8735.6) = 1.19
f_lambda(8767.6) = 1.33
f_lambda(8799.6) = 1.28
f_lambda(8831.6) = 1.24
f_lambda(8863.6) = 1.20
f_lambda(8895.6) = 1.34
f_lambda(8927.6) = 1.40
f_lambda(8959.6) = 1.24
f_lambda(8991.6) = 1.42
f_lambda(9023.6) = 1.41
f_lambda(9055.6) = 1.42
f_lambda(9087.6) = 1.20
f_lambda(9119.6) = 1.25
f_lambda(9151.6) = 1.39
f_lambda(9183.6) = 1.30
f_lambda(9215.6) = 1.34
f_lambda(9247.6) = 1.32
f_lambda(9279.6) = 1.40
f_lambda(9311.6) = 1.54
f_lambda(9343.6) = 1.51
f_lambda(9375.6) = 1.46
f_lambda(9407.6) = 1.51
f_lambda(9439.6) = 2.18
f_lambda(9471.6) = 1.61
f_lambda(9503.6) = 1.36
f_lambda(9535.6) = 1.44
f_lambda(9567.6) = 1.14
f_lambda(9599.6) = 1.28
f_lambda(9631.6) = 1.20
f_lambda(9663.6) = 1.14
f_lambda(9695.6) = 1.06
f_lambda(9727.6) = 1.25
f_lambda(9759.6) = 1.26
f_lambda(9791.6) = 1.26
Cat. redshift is 0.235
